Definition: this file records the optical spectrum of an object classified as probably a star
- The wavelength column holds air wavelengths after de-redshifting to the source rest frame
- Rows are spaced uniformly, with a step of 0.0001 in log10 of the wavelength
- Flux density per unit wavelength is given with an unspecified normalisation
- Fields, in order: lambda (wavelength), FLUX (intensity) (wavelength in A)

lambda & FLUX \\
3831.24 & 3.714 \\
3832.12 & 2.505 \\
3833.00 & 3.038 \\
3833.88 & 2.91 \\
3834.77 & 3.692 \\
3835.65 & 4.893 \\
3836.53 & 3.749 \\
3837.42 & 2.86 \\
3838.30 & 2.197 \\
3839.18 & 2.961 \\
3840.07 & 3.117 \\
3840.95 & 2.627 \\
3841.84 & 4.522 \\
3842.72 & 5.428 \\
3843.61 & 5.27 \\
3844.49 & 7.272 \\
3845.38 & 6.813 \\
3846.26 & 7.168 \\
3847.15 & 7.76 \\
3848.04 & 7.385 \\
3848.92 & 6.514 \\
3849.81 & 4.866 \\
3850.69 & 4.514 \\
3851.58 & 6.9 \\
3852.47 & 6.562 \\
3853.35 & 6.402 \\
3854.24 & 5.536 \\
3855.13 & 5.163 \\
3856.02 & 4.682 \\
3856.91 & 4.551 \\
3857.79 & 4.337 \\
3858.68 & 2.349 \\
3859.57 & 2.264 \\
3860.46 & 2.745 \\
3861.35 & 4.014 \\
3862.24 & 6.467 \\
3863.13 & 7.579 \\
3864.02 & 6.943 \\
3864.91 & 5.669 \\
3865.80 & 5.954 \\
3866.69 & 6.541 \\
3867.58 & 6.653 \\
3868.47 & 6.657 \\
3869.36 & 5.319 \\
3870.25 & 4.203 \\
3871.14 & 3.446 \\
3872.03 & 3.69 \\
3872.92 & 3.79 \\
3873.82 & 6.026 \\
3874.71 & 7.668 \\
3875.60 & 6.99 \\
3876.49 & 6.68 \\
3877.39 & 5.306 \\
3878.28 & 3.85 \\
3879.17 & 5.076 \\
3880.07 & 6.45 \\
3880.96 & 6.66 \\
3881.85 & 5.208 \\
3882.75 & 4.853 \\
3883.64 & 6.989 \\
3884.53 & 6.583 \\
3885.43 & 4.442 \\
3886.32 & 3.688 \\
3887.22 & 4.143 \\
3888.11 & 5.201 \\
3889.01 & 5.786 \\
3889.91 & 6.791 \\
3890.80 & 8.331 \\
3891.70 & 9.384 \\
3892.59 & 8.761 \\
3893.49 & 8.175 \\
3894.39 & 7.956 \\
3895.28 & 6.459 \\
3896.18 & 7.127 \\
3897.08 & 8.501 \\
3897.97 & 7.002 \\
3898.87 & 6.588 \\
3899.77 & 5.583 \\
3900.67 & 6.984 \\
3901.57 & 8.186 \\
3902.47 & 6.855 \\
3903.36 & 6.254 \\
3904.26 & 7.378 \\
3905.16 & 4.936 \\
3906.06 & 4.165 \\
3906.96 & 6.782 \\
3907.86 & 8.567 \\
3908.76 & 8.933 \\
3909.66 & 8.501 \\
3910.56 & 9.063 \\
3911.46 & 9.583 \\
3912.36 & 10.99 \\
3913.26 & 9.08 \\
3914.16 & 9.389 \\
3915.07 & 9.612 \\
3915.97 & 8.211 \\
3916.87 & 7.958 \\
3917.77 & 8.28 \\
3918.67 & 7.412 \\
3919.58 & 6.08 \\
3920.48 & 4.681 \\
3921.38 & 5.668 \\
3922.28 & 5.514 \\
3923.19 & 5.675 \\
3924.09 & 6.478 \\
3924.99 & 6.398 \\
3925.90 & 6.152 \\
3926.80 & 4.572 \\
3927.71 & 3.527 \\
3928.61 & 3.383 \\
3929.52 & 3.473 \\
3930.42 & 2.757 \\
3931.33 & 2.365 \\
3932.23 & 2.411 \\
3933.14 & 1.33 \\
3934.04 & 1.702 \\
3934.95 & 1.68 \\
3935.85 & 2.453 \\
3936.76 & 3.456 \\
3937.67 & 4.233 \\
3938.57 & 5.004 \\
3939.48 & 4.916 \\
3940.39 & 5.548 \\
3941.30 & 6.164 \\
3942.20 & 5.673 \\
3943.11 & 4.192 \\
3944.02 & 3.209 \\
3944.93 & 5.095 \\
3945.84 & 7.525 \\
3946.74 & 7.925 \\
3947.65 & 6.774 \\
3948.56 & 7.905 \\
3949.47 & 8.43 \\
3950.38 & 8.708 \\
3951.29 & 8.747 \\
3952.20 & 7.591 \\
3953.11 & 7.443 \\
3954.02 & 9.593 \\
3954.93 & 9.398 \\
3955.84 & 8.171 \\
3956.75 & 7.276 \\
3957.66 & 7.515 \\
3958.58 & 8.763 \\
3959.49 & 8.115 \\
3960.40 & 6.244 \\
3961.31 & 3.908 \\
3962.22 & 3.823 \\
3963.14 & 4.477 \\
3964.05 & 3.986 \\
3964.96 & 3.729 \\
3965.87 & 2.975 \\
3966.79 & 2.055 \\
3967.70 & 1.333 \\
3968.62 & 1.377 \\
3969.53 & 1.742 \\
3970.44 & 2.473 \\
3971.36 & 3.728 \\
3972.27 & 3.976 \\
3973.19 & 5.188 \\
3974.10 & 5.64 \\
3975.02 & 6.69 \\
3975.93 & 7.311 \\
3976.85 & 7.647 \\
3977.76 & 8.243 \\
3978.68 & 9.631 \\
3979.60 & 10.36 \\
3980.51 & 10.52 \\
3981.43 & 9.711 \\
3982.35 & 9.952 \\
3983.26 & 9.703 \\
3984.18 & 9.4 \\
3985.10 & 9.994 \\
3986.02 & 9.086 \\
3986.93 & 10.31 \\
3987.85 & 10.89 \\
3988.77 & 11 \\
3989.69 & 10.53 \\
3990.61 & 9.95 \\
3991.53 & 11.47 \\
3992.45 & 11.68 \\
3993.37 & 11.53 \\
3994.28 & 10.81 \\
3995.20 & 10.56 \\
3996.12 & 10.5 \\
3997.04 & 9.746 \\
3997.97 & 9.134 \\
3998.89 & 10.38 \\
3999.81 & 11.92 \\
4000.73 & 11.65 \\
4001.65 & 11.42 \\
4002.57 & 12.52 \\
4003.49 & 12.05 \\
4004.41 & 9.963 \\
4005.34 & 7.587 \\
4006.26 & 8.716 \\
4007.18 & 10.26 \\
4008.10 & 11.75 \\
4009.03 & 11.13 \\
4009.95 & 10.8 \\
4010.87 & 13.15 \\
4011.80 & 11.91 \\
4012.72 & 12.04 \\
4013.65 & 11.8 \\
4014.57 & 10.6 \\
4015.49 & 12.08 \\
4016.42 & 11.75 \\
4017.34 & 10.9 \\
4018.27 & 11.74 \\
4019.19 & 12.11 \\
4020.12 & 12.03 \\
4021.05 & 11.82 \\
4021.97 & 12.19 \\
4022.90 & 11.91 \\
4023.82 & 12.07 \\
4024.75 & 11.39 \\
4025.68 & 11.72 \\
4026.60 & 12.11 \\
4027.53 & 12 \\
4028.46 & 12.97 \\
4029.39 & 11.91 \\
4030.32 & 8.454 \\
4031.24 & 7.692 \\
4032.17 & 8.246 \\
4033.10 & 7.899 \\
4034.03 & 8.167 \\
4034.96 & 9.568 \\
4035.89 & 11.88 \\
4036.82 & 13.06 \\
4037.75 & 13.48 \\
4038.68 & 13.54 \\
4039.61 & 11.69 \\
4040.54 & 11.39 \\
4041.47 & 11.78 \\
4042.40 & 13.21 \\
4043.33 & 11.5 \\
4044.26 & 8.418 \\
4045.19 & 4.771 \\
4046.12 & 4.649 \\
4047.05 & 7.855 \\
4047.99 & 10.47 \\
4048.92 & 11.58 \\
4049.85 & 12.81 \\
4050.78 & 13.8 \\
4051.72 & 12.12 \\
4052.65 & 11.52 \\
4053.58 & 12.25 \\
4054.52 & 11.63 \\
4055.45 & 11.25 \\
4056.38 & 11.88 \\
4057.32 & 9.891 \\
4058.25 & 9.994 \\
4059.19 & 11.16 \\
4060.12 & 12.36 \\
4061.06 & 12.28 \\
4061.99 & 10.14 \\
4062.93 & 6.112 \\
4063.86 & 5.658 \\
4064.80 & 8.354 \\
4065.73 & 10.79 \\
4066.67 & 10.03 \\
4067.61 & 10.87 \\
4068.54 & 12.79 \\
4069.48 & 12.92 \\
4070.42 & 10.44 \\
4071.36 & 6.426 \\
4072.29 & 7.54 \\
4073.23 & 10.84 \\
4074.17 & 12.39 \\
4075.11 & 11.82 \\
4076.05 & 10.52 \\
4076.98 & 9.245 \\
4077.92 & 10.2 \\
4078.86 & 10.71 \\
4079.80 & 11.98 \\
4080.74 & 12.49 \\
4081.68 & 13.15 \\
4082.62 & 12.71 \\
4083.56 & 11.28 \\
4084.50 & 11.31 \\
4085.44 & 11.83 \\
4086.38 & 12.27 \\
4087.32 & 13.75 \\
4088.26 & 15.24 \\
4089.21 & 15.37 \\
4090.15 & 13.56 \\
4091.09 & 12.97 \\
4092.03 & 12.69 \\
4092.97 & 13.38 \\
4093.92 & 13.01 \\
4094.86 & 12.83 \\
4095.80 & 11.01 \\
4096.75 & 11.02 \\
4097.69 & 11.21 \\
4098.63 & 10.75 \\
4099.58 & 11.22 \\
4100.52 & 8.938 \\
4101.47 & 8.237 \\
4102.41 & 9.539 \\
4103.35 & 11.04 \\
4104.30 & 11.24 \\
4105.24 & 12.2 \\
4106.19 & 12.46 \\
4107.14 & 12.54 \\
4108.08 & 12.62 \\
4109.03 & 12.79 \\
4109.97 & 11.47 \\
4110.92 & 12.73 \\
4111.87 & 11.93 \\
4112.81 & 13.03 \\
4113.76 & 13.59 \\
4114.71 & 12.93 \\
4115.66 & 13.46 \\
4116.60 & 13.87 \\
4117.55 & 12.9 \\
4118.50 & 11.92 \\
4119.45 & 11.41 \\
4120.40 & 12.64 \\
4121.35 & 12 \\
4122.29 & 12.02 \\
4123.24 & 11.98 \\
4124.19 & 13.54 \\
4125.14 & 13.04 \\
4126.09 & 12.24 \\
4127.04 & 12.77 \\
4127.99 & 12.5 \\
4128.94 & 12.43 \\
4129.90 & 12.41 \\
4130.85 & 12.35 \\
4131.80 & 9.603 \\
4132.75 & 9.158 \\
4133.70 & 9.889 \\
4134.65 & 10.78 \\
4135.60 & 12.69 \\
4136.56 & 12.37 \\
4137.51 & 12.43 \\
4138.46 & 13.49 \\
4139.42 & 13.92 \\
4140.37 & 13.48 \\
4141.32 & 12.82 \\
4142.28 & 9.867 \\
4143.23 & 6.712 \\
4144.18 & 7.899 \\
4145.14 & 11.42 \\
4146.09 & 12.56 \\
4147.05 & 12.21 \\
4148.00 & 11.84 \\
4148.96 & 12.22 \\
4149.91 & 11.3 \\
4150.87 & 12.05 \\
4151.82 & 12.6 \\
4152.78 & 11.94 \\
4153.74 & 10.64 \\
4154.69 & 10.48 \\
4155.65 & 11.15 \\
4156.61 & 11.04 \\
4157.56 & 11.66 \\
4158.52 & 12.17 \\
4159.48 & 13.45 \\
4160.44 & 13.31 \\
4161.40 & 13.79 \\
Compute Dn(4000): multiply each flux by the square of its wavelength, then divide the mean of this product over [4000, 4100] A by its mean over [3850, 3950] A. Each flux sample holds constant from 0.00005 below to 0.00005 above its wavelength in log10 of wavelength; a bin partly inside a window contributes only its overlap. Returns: 2.04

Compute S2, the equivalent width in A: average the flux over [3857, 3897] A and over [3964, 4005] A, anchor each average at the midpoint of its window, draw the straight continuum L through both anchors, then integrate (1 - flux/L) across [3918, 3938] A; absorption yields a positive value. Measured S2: 7.92 A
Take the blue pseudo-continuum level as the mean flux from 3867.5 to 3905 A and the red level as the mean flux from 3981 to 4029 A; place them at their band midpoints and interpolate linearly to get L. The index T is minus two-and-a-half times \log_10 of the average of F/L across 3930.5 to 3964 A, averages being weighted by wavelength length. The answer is 0.467 mag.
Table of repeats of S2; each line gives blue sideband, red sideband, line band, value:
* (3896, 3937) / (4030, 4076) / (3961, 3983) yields 6.8 A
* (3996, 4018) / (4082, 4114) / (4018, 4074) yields 3.8 A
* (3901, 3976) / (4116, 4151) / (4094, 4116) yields -1.4 A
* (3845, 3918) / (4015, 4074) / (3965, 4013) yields 2.5 A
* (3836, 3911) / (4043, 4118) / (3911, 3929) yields 0.3 A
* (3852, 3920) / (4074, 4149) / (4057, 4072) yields 1.1 A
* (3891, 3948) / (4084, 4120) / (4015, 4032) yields -3.2 A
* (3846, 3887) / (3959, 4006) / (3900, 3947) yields 5.5 A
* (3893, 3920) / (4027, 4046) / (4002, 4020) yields -2.3 A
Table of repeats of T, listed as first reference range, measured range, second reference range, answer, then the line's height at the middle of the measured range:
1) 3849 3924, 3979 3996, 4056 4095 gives -0.160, 8.99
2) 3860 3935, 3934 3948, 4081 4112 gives 0.479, 7.43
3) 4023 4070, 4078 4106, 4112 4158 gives -0.059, 11.3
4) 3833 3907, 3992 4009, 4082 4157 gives -0.194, 8.94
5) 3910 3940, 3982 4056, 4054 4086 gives -0.228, 8.88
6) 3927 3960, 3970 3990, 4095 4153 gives -0.193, 6.87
